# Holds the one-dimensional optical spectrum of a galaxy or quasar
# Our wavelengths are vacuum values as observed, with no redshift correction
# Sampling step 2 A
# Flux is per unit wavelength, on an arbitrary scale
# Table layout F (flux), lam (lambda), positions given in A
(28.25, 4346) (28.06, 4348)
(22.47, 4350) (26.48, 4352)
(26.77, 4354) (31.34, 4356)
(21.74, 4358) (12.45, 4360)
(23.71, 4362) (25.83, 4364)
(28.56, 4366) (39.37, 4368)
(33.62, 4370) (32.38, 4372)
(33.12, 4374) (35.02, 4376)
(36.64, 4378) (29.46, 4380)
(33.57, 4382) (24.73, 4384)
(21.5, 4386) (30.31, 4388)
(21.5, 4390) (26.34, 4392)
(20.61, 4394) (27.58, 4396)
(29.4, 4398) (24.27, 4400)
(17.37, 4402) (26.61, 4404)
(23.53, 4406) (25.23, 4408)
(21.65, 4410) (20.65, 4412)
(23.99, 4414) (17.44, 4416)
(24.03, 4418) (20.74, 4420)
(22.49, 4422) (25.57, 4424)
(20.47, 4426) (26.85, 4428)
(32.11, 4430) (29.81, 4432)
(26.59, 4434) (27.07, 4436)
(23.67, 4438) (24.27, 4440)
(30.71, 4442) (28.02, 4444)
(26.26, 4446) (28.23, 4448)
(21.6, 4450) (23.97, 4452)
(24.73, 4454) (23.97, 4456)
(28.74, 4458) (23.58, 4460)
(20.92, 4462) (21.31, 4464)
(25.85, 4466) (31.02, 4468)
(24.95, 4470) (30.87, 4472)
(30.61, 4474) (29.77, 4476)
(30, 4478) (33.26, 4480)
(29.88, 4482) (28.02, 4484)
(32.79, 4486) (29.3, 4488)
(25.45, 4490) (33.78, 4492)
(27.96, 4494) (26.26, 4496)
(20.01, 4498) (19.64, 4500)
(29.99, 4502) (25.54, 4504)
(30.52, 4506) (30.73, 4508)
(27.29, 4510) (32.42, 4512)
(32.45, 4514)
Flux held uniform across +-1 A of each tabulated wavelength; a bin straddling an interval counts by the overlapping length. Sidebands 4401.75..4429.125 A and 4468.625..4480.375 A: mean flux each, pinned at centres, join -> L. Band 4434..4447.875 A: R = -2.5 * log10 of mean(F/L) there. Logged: -0.04 mag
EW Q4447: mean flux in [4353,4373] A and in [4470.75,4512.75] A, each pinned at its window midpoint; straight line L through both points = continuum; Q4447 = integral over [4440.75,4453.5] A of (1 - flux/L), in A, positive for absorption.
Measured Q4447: 0.9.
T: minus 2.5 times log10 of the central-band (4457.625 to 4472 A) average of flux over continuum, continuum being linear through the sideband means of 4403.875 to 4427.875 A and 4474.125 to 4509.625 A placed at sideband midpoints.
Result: 0.04 mag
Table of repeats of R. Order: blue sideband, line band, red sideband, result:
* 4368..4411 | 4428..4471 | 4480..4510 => 0.07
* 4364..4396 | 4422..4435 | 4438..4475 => 0.03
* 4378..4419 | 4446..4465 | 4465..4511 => 0.12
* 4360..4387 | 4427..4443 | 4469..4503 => 0.06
